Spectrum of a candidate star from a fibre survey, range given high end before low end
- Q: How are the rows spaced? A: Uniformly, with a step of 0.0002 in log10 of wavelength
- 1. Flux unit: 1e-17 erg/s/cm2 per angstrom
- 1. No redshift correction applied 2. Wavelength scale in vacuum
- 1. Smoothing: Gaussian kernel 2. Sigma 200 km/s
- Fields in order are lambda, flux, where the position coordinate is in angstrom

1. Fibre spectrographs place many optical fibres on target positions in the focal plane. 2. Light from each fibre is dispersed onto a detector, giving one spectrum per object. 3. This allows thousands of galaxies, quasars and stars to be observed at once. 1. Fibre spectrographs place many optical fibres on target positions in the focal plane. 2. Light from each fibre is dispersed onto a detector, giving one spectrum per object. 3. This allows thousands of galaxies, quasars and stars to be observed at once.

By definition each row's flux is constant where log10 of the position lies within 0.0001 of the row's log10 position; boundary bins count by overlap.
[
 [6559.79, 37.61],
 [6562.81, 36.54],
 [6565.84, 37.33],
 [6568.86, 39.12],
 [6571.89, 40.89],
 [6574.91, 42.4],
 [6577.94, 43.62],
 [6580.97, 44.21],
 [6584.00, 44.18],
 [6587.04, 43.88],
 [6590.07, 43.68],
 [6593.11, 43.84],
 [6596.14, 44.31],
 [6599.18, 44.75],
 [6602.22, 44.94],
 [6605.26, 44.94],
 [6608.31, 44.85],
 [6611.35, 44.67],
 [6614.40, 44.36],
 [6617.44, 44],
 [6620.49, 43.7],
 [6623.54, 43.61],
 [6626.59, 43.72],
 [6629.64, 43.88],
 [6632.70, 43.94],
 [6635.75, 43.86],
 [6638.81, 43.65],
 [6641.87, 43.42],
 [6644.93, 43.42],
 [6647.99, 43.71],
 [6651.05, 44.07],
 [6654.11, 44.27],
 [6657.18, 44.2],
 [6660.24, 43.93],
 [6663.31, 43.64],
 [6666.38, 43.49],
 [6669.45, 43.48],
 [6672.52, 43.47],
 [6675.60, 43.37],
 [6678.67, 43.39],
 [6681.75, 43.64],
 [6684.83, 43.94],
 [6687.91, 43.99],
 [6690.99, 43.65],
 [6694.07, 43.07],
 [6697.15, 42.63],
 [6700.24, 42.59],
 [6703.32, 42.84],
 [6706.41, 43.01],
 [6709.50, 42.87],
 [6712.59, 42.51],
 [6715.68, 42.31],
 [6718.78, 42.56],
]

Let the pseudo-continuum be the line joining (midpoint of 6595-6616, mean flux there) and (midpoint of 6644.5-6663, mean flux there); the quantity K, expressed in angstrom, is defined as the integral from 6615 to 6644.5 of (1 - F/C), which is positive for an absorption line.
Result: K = 0.37 angstrom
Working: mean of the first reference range 44.7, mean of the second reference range 44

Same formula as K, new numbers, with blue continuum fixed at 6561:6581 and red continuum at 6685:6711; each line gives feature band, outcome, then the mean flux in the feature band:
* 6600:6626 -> -2.0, 44.4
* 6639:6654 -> -0.6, 43.7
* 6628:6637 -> -0.5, 43.9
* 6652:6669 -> -0.6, 43.9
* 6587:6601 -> -1.1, 44.1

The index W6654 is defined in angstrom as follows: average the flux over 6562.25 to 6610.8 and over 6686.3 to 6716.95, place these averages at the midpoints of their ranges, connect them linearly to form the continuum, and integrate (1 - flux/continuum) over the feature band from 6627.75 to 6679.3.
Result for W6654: -1.0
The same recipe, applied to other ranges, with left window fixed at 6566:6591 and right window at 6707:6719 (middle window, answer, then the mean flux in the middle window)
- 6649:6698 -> -1.3 angstrom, 43.7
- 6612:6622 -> -0.4 angstrom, 44.1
